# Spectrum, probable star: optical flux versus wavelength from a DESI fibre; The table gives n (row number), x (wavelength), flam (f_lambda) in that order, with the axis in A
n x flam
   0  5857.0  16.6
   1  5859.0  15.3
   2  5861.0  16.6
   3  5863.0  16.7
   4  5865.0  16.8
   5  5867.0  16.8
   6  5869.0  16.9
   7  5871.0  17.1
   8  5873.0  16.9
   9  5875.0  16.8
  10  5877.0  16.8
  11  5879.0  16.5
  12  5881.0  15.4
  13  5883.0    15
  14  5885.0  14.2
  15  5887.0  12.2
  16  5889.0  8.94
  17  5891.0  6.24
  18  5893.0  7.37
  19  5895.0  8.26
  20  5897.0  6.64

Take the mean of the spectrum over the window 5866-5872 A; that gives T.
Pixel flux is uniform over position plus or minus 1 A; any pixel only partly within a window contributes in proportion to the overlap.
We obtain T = 16.9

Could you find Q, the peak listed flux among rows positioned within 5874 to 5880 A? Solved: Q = 16.8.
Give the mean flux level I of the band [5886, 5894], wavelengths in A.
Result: 8.69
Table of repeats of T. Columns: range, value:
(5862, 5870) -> 16.8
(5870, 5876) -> 16.9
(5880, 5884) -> 15.2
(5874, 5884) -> 16.1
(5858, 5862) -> 16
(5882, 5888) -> 13.8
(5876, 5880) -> 16.6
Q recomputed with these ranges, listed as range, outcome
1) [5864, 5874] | 17.1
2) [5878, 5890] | 16.5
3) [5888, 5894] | 8.94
